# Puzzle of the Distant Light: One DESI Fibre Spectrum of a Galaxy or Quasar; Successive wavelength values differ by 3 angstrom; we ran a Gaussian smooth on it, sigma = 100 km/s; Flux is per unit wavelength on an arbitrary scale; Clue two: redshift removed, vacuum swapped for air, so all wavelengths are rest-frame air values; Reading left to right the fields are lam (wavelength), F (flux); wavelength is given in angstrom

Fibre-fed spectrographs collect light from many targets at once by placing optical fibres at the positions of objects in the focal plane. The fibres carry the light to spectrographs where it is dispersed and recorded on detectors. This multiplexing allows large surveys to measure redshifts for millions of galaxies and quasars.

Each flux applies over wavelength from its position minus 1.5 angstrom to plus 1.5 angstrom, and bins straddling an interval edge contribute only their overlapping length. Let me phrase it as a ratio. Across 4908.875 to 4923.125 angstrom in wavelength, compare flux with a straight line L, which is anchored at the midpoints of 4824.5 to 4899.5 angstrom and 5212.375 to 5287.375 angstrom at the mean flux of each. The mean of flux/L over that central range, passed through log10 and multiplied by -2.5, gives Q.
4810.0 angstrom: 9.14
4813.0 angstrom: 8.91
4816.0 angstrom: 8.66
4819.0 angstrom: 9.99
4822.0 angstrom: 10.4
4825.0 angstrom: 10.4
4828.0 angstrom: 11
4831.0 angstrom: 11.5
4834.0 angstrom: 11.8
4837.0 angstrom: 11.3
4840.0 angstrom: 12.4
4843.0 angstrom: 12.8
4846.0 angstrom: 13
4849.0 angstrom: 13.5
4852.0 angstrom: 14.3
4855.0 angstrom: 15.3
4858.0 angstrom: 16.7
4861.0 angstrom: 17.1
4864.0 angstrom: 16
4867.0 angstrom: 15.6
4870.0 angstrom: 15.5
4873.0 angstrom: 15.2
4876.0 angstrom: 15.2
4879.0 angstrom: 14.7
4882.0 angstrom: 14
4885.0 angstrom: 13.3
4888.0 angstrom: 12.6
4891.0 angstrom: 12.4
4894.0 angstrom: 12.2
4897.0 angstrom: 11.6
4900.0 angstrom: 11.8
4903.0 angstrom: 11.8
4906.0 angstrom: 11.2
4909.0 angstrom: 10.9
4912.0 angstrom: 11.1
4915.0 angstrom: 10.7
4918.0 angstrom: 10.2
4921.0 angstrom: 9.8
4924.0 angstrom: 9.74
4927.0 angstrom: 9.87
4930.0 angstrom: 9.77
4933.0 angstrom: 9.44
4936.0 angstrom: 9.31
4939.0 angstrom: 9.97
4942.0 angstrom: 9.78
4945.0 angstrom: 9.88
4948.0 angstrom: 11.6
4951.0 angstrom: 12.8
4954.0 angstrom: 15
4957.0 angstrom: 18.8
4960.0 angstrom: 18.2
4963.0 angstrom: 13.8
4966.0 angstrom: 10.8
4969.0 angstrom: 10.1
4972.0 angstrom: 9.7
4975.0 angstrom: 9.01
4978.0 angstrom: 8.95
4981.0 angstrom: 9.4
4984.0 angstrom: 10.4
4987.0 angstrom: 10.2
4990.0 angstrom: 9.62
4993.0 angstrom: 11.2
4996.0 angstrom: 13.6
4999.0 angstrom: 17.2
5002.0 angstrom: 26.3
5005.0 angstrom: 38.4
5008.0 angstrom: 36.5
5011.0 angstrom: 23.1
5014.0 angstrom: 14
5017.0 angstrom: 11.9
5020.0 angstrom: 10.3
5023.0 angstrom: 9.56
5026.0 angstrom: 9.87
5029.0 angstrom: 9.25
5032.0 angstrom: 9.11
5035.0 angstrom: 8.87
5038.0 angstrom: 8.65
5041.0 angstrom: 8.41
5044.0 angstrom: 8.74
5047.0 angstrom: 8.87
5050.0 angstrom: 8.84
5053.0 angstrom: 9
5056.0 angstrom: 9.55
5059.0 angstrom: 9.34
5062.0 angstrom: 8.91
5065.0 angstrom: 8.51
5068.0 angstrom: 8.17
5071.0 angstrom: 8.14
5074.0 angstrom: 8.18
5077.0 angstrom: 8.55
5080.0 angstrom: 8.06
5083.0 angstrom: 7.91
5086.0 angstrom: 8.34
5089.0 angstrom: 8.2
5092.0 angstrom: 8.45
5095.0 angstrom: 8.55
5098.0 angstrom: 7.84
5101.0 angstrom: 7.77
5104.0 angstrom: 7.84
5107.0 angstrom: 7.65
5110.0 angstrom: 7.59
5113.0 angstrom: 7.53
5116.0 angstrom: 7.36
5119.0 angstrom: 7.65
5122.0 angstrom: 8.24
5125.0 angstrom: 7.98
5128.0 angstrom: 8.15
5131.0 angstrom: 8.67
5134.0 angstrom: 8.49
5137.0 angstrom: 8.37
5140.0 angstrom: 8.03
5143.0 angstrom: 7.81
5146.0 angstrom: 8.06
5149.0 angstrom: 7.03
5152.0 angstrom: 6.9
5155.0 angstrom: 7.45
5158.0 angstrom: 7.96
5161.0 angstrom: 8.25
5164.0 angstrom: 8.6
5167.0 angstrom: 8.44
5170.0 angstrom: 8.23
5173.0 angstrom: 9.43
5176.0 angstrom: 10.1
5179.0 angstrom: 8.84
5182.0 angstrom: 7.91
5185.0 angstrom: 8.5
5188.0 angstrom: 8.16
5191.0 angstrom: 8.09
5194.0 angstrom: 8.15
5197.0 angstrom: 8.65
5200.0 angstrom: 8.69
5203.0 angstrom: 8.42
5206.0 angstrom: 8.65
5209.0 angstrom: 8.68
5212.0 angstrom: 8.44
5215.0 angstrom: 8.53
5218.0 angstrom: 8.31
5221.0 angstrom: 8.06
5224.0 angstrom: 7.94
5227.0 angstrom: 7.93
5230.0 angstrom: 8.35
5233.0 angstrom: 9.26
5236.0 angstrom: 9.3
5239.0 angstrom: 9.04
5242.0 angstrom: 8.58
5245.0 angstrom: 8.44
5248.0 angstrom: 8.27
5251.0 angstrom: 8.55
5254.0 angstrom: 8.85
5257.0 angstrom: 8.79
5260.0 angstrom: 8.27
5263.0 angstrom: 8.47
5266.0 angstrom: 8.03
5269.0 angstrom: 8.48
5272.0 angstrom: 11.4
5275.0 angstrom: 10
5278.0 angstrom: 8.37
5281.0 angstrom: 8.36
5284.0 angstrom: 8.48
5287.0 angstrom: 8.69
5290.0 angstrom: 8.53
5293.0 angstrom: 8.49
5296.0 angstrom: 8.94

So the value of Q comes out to 0.228 mag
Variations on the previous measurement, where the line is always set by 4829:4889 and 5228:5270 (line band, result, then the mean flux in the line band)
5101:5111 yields 0.347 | 7.71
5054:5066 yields 0.232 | 9.1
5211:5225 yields 0.099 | 8.26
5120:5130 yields 0.263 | 8.13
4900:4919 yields 0.205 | 11.1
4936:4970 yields 0.006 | 12.7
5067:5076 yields 0.331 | 8.18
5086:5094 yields 0.285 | 8.34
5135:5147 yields 0.244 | 8.09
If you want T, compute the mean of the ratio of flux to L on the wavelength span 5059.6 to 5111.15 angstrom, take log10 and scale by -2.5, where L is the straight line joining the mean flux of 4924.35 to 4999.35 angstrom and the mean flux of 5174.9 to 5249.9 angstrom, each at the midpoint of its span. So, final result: 0.22 mag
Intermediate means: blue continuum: 11.4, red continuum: 8.52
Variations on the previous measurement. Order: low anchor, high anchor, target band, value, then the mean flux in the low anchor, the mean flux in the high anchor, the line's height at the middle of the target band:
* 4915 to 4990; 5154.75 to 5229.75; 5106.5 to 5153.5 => 0.162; 11.1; 8.43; 9.12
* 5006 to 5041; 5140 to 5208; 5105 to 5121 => 0.357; 13.9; 8.28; 10.5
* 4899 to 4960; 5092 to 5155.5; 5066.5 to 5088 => 0.066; 11.3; 7.88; 8.71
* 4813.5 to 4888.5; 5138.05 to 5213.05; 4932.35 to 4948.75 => 0.192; 13.2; 8.3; 11.9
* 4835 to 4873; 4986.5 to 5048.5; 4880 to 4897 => 0.130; 14.5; 14.5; 14.5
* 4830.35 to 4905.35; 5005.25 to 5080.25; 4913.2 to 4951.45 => 0.253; 13.7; 11.4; 12.8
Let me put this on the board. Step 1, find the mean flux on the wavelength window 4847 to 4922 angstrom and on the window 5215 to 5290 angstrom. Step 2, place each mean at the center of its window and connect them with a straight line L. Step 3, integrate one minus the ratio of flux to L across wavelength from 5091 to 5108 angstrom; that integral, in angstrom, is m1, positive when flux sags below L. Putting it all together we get 4.2 angstrom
